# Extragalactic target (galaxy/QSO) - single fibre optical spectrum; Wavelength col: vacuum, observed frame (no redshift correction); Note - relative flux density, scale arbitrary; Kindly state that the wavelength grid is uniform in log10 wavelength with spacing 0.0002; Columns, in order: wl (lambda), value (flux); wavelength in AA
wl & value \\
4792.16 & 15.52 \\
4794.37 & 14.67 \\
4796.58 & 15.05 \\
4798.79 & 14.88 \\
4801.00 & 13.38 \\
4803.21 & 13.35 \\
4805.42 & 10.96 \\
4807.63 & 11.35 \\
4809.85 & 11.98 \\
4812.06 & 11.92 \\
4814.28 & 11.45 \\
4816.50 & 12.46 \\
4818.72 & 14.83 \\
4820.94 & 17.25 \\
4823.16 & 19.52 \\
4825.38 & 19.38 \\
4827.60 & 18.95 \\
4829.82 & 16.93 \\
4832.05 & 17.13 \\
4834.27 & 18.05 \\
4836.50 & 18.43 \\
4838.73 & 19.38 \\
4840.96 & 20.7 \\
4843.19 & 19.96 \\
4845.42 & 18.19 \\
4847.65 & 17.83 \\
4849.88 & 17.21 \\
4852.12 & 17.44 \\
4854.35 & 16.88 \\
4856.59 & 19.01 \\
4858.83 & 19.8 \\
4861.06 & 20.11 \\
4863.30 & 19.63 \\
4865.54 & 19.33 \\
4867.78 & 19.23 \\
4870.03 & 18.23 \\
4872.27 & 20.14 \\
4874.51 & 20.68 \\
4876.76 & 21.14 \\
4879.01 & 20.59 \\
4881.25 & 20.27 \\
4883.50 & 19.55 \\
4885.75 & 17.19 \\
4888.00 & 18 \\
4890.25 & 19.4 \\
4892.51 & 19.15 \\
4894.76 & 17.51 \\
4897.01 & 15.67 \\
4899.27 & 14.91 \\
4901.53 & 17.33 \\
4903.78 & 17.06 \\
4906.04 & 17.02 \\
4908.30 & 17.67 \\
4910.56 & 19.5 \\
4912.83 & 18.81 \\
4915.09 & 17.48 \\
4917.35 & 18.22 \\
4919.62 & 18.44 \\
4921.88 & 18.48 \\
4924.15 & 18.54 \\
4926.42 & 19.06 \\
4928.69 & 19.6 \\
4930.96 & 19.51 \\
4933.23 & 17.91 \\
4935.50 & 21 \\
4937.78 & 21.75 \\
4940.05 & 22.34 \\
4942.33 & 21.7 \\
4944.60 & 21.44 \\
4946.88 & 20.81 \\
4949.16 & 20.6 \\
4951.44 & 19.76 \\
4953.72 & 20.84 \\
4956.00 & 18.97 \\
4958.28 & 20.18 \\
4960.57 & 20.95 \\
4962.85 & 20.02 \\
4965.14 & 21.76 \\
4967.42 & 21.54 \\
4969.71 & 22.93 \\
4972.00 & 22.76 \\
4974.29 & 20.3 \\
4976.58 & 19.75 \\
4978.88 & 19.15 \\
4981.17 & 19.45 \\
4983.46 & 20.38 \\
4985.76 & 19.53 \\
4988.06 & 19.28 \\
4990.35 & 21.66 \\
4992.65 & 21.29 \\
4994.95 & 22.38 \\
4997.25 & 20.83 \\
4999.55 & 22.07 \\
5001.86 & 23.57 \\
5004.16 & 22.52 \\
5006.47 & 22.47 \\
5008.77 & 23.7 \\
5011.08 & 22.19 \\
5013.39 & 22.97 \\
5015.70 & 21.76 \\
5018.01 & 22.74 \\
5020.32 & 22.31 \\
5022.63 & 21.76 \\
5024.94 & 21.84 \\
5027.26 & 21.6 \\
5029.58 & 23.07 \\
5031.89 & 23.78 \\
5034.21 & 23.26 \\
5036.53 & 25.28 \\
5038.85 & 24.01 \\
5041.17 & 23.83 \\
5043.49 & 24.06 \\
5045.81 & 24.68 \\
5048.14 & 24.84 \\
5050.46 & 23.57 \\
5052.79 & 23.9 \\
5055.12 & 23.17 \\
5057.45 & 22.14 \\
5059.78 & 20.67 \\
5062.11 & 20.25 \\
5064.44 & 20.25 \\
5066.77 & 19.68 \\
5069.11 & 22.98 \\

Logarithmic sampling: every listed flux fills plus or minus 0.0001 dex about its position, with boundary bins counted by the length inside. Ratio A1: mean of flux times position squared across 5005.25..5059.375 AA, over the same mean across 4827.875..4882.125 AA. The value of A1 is 1.31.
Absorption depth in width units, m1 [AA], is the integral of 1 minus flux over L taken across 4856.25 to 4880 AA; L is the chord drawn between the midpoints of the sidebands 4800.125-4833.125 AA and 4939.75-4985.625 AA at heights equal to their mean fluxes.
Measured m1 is -4.2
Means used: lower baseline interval 14.7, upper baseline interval 20.7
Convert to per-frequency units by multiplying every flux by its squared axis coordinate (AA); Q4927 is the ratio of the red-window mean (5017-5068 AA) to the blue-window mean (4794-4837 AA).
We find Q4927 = 1.66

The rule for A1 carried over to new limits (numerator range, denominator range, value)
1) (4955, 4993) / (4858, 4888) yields 1.09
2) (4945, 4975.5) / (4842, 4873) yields 1.16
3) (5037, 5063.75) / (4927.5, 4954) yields 1.18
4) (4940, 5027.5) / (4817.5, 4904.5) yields 1.21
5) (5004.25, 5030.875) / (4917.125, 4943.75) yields 1.17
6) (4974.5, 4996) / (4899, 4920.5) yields 1.18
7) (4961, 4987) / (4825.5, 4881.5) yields 1.14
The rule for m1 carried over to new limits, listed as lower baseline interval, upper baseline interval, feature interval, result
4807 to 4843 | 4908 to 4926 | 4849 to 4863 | -1.15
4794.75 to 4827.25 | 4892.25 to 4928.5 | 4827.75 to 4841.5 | -2.98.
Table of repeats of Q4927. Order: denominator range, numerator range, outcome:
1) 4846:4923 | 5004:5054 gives 1.33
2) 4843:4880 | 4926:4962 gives 1.10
